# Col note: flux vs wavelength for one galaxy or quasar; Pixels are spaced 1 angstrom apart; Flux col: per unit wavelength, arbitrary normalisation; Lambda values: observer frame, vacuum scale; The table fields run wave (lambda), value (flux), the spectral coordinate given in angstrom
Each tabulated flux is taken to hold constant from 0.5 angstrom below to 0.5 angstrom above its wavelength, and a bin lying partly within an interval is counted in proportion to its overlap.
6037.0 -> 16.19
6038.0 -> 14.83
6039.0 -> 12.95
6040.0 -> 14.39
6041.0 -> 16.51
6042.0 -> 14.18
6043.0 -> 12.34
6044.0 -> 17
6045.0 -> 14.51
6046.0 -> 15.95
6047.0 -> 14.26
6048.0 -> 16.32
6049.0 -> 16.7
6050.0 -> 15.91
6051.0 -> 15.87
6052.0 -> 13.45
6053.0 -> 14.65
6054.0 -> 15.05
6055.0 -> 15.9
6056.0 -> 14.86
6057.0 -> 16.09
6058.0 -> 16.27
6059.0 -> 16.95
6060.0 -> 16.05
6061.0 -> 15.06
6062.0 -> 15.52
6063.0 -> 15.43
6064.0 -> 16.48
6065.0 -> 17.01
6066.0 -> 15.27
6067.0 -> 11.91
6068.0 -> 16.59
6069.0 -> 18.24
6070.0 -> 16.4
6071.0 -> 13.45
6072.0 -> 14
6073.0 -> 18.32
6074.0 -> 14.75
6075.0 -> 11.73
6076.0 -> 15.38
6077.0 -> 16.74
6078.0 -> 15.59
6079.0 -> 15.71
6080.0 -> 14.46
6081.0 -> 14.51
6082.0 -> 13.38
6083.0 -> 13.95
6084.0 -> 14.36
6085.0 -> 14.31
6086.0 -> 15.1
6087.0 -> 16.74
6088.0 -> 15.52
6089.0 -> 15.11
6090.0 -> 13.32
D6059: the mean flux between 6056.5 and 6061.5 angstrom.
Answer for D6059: 16.1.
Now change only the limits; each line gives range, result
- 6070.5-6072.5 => 13.7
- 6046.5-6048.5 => 15.3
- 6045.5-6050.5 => 15.8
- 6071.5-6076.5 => 14.8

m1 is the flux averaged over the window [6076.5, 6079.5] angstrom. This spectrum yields 16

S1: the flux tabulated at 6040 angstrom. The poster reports 14.39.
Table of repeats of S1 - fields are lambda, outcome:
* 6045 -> 14.51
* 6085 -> 14.31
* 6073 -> 18.32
